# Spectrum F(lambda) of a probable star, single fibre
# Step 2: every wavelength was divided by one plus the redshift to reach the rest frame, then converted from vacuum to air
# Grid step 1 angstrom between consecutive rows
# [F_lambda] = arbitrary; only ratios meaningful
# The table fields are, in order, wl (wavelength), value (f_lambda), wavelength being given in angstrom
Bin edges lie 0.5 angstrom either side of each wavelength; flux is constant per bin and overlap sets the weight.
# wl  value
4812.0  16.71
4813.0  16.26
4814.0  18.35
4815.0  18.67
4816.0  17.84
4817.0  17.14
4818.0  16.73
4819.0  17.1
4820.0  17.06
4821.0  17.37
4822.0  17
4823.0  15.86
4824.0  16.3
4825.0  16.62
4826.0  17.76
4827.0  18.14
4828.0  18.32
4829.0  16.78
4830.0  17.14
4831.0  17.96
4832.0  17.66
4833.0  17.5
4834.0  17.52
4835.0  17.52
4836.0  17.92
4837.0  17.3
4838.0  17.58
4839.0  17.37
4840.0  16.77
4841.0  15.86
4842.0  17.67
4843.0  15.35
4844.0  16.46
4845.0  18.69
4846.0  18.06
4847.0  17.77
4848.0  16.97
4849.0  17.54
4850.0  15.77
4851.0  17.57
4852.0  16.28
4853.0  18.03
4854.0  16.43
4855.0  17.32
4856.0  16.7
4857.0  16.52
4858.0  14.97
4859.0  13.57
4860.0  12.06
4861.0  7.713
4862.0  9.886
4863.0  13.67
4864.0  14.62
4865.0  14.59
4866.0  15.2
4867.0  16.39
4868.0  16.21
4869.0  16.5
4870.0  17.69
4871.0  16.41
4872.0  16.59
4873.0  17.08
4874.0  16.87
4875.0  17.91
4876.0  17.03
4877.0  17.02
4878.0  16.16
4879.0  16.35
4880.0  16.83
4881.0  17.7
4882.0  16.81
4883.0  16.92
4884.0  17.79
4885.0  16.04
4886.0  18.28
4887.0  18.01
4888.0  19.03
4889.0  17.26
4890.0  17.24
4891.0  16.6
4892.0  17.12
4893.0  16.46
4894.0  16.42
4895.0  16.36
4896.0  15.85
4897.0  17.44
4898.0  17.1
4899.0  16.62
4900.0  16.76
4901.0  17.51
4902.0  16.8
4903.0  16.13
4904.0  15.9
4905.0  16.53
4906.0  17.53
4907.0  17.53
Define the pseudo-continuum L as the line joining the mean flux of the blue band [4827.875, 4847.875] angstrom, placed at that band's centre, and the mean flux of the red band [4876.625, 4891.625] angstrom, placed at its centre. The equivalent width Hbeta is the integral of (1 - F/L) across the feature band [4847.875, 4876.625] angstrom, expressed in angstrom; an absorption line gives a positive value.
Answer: 2.7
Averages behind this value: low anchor 17.3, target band 15.6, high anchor 17.2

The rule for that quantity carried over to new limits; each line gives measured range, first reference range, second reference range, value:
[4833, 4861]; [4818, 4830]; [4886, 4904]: 0.8 angstrom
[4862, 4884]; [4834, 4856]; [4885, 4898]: 1.1 angstrom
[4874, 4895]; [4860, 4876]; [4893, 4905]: -1.6 angstrom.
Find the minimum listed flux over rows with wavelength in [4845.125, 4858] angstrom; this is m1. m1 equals 14.97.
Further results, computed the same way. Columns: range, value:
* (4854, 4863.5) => 7.713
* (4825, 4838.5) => 16.62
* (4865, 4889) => 14.59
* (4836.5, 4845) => 15.35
